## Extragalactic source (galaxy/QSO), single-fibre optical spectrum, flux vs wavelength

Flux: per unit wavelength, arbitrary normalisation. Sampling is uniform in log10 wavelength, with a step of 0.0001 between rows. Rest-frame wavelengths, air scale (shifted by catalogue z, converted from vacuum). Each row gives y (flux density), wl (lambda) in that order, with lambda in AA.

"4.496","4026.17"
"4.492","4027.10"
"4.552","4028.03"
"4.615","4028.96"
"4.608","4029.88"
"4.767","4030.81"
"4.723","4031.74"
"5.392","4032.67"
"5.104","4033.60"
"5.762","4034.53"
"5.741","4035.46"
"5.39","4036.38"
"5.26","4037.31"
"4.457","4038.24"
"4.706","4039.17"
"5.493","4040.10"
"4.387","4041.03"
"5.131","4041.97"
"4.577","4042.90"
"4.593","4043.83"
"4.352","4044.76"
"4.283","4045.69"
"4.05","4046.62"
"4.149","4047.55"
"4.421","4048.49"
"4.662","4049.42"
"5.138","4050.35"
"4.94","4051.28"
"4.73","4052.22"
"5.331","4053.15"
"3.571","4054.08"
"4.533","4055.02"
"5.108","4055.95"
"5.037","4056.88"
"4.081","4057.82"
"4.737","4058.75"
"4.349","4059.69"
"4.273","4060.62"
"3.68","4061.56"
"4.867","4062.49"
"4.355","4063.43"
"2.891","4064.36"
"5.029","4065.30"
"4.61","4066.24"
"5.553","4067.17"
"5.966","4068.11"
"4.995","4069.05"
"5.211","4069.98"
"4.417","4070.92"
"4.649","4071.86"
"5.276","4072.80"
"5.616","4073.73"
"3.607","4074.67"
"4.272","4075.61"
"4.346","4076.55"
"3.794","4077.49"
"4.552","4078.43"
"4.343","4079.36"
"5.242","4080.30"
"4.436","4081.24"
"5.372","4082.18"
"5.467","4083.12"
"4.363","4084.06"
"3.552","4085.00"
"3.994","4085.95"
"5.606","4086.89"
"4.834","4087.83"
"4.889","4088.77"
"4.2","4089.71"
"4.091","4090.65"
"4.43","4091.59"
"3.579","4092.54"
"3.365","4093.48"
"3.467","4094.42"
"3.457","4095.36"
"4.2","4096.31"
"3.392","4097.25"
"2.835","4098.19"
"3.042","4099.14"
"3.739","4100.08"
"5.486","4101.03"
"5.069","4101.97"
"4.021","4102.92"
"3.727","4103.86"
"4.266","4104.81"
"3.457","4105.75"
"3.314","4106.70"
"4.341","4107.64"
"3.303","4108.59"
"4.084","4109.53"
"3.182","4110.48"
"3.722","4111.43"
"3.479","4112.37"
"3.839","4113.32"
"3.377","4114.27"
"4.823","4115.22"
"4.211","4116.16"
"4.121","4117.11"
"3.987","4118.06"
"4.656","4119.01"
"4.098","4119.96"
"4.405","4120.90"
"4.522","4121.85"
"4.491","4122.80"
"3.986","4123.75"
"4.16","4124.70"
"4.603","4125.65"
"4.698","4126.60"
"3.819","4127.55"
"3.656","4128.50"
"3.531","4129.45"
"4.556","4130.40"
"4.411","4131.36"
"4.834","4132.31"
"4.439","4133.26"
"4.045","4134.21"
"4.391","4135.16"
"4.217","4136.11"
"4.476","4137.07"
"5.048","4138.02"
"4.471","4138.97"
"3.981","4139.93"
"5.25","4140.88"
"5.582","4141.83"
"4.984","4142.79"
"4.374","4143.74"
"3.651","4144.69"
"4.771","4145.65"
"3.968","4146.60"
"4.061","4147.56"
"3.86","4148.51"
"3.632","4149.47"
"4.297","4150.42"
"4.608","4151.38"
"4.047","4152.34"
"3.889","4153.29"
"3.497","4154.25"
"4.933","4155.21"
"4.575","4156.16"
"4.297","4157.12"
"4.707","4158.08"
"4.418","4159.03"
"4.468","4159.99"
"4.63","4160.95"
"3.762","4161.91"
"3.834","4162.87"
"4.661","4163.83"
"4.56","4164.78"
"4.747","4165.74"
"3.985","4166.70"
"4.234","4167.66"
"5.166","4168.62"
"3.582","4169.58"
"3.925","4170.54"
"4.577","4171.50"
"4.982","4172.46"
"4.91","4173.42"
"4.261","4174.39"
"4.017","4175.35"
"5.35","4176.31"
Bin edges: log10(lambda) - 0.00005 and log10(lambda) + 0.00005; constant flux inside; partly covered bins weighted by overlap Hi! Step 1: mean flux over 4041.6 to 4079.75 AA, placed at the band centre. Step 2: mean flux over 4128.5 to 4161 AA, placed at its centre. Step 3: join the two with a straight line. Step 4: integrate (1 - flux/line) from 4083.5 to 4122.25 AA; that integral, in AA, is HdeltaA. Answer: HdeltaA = 3.99 AA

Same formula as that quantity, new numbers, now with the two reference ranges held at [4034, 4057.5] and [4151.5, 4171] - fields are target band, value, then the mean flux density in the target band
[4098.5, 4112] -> 1.92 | 3.89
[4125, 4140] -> 0.31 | 4.33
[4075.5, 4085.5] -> 0.24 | 4.53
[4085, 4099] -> 1.86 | 3.98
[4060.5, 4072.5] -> 0.07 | 4.67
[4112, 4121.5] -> 0.80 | 4.11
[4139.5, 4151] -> 0.00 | 4.37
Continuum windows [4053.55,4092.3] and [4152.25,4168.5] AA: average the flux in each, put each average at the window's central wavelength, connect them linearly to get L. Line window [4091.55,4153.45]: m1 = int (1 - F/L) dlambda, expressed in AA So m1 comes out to 4.5 AA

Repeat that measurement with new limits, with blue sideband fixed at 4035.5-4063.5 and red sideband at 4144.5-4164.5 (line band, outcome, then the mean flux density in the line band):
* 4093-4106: 1.8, 3.83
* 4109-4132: 1.4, 4.1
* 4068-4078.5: -0.3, 4.69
